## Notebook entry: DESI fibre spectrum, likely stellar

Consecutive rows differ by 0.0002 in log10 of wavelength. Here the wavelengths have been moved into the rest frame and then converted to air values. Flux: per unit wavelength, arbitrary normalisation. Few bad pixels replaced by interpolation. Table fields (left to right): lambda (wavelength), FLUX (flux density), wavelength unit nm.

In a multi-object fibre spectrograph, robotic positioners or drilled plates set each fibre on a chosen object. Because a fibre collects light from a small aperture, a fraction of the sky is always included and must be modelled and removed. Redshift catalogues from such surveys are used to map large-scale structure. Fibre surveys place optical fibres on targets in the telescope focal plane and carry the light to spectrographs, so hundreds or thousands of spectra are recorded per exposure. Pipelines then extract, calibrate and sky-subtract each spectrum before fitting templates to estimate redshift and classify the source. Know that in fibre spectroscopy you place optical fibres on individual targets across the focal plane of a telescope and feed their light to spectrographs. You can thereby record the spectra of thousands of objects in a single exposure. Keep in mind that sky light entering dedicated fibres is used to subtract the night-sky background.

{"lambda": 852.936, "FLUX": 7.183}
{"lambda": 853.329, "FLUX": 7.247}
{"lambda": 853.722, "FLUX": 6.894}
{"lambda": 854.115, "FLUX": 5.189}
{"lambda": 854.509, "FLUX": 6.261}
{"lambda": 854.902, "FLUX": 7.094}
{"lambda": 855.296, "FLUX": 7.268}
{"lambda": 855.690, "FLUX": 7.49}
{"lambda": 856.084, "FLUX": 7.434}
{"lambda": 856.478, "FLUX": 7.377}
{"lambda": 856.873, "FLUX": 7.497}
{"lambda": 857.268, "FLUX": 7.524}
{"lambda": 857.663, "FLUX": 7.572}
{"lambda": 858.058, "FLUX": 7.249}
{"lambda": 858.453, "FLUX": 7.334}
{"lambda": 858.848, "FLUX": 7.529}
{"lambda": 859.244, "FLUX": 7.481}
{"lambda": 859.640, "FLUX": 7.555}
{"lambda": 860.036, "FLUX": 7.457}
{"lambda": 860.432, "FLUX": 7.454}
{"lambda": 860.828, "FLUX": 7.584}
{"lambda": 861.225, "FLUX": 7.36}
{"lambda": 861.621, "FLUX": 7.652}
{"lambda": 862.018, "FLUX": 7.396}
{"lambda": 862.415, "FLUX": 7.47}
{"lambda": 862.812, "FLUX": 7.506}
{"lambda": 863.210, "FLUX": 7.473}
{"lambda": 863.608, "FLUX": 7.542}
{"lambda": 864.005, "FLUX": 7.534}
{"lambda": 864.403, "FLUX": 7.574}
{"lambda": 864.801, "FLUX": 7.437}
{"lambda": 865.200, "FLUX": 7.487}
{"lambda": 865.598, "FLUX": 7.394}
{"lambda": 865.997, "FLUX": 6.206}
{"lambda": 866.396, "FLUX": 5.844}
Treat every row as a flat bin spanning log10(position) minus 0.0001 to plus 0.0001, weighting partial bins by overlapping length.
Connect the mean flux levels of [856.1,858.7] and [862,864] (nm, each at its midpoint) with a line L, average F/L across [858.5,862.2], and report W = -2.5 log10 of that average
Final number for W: 0.00 mag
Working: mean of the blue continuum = 7.43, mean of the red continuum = 7.49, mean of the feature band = 7.49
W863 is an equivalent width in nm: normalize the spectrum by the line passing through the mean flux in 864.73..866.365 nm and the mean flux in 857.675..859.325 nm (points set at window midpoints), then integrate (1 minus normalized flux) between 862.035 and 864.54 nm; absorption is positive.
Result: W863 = -0.138 nm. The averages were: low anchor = 7.41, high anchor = 6.97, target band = 7.51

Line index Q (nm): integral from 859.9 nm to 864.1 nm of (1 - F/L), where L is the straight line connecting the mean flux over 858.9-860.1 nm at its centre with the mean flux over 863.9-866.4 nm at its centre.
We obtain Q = -0.086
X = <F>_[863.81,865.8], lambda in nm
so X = 7.48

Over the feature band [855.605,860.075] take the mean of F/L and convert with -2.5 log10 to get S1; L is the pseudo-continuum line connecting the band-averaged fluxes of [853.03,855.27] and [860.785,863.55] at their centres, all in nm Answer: -0.07 mag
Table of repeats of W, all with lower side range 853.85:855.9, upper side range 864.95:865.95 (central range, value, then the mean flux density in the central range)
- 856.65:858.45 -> -0.095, 7.44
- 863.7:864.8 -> -0.052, 7.54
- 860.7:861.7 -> -0.074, 7.52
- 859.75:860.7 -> -0.077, 7.48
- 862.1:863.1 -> -0.057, 7.47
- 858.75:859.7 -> -0.090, 7.51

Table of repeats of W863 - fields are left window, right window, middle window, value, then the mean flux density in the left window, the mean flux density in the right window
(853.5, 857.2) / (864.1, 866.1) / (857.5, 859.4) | -0.097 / 6.97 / 7.28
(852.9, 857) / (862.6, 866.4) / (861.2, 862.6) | -0.057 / 6.98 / 7.27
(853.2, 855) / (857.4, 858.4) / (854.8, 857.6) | -0.165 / 6.48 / 7.41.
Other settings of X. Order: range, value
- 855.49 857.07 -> 7.45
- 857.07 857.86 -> 7.54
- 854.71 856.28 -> 7.32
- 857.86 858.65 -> 7.29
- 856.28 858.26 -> 7.44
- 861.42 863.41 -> 7.5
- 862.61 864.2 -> 7.51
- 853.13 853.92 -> 7.07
